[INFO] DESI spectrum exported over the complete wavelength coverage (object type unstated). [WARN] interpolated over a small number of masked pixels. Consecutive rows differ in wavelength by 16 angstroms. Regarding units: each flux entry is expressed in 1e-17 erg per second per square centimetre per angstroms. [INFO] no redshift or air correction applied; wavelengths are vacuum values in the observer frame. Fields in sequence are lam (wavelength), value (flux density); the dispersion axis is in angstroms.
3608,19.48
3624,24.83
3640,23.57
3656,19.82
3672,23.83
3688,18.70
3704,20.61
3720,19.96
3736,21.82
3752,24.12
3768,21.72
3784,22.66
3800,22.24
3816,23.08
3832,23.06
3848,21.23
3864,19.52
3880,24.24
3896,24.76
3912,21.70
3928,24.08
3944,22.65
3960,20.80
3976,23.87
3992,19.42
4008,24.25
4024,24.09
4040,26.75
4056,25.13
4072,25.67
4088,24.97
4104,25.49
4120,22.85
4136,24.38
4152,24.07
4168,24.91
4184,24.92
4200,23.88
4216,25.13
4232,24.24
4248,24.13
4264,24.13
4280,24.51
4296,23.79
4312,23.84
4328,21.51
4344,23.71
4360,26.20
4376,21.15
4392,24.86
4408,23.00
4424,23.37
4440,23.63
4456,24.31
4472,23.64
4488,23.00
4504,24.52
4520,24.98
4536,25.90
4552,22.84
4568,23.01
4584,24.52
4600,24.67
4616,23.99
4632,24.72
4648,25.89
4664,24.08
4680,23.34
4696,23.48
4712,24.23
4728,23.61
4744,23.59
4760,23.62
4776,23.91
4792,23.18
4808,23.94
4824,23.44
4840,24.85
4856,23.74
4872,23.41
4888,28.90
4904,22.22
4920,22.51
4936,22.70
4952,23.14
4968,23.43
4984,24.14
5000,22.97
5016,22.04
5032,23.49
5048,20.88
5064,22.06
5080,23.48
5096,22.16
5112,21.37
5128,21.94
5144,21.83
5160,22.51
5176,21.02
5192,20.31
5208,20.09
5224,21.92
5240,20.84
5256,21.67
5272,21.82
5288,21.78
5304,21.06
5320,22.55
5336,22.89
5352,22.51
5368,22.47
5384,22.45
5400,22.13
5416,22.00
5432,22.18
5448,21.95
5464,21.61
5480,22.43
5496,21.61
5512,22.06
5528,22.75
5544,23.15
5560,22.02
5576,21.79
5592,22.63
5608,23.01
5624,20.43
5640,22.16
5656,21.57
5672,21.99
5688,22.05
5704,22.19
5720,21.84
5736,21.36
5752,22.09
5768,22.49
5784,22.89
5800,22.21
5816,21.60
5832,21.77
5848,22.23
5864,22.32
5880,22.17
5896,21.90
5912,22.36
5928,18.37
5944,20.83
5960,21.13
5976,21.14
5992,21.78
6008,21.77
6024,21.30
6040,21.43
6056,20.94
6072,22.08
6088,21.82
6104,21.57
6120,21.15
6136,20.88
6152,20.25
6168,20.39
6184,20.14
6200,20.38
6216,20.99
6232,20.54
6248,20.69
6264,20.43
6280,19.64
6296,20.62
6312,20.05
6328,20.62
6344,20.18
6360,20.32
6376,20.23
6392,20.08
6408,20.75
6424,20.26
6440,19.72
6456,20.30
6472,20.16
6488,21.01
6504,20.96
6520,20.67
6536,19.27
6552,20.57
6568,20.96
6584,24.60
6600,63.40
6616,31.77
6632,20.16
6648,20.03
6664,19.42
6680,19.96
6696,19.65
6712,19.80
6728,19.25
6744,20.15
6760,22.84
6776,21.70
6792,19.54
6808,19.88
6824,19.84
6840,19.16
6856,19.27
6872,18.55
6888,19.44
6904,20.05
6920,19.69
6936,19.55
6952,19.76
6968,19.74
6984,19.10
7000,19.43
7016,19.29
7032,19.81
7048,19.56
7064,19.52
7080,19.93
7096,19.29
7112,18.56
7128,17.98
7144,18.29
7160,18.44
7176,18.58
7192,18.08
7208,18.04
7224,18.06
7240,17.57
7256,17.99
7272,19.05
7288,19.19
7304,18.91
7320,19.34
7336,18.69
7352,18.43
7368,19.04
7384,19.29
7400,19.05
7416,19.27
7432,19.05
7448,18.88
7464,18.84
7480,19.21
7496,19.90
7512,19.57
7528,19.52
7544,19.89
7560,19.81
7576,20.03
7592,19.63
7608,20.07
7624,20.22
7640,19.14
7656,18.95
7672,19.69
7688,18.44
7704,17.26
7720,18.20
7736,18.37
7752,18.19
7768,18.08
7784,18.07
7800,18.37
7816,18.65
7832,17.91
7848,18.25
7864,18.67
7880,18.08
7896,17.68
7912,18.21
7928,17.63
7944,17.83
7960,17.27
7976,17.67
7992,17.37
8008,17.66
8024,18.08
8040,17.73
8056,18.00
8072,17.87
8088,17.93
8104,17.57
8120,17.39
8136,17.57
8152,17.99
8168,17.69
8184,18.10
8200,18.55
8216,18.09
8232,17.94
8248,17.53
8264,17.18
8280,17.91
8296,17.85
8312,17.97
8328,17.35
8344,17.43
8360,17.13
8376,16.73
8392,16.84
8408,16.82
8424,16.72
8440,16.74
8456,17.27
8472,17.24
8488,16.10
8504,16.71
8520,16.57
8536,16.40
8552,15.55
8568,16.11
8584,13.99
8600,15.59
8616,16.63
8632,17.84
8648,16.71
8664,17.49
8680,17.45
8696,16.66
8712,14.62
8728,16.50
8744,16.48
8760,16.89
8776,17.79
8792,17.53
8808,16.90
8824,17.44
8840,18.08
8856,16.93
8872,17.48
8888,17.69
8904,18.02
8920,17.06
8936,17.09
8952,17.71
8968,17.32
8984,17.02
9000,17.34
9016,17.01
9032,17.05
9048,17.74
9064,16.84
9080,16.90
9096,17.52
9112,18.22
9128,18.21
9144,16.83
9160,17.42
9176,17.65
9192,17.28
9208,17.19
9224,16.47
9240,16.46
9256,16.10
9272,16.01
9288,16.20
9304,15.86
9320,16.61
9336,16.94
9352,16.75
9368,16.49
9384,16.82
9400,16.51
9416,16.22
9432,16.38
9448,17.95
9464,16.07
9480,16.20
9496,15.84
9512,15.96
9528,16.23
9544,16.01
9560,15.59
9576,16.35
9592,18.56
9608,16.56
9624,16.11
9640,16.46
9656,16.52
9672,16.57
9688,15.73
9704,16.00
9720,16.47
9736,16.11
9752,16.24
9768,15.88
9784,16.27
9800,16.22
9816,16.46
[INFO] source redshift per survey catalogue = 0.01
